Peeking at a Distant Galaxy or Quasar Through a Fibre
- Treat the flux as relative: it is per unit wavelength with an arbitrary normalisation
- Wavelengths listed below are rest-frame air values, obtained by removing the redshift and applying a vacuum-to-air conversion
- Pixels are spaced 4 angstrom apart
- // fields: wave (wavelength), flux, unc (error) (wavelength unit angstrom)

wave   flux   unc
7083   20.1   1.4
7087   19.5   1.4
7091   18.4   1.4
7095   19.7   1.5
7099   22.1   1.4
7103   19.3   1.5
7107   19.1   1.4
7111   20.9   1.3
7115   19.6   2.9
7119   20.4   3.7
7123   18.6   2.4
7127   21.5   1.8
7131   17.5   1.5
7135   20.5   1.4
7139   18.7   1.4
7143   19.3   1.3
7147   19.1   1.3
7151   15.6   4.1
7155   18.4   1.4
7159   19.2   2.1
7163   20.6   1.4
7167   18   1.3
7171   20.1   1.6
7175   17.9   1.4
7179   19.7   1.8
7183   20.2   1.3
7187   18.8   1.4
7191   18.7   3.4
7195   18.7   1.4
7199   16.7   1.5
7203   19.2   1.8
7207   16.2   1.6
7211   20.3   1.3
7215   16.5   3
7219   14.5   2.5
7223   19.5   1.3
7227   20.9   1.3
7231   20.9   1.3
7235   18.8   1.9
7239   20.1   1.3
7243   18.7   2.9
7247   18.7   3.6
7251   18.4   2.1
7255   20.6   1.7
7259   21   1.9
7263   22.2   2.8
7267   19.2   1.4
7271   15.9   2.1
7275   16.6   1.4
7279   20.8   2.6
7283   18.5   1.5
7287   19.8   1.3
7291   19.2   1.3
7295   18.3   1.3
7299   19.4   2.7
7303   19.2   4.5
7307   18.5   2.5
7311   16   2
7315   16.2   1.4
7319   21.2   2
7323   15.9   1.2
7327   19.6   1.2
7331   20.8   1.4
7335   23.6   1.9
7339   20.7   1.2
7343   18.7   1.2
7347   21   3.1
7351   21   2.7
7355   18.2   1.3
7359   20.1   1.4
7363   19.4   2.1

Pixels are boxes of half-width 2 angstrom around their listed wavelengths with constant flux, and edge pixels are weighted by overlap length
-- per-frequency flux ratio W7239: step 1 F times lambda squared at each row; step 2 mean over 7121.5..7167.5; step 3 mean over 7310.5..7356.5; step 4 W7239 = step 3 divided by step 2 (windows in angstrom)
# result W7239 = 1.1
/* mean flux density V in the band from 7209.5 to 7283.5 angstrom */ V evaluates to 19.1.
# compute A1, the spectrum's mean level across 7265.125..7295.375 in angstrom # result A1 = 18.5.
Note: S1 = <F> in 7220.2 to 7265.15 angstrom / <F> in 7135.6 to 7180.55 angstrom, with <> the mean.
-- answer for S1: 1.1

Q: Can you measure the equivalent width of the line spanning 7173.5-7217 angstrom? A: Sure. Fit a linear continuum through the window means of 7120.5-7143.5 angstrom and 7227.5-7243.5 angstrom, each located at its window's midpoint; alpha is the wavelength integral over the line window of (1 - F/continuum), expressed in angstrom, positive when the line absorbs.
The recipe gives 2.7 angstrom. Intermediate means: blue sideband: 19.4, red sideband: 19.8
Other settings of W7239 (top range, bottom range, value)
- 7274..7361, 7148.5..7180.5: 1.08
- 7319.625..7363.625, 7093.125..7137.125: 1.07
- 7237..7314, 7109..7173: 1.02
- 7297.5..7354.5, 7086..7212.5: 1.06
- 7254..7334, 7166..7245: 1.04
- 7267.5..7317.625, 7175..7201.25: 1.00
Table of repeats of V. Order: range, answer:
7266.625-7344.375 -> 18.9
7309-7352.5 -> 19.5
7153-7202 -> 18.9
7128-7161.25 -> 18.6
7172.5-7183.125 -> 19.1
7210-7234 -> 18.7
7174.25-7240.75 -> 18.7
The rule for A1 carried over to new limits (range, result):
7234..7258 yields 19.3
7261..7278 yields 18.6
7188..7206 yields 18.2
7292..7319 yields 18.2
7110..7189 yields 19.2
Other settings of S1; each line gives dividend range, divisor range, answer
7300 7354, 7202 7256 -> 1.03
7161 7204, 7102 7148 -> 0.97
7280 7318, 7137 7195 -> 0.98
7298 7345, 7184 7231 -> 1.04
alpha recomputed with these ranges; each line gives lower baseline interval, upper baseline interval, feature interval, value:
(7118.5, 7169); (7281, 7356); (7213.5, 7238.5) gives 0.6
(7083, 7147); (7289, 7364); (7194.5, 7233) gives 2.3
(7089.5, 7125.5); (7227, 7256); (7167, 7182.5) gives 0.4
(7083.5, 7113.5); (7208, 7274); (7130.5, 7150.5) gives 0.8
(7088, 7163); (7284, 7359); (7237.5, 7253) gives 0.3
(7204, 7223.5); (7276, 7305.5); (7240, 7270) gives -2.2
